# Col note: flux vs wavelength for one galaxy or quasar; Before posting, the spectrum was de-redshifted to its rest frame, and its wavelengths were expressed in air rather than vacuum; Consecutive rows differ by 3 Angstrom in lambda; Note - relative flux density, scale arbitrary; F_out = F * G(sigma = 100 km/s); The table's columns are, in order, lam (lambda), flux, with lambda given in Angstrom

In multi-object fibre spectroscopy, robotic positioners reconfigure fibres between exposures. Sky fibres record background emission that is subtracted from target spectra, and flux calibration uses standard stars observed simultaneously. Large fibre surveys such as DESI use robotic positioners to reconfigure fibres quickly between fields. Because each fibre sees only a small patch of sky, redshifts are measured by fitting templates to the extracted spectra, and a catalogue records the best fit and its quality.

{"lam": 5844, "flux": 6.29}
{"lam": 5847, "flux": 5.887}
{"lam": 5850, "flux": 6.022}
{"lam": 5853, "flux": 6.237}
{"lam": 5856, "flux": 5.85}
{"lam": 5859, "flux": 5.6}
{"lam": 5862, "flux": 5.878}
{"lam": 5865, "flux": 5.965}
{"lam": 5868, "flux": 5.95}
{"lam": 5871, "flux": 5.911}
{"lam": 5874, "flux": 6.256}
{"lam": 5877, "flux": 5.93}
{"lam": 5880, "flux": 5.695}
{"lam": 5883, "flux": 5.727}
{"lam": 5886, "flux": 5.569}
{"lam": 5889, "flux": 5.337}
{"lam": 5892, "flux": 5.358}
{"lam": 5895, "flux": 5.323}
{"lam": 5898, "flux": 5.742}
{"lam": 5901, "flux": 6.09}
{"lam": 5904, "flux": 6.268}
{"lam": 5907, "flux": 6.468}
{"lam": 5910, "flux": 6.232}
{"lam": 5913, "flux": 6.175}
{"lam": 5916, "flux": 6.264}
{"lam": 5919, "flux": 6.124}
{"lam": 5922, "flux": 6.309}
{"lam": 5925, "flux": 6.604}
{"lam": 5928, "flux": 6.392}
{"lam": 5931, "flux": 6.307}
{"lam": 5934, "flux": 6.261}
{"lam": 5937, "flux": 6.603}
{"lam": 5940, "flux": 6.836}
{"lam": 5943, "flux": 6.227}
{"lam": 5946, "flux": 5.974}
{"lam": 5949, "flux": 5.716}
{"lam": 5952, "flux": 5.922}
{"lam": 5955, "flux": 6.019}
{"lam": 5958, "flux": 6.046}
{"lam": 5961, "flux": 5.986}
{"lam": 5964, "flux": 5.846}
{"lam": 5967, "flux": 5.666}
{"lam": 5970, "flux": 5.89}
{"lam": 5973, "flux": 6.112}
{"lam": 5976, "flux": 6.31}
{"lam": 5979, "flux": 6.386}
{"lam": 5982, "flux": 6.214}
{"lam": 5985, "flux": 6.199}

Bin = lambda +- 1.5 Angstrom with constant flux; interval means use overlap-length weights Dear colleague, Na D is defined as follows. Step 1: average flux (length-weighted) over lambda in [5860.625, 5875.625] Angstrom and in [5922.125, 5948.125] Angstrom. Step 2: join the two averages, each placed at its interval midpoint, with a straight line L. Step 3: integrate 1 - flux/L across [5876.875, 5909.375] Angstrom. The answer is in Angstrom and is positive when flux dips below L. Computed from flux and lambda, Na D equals 1.90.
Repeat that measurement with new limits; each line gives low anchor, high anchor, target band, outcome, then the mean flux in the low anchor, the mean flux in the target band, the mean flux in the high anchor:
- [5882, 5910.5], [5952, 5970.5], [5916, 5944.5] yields -2.6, 5.8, 6.4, 5.91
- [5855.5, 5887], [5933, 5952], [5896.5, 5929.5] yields -0.9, 5.85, 6.24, 6.24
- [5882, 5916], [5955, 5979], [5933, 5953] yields -0.9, 5.86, 6.23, 6.01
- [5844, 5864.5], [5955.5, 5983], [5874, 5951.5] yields -0.9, 5.94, 6.06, 6.05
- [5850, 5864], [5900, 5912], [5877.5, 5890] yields 1.0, 5.91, 5.62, 6.27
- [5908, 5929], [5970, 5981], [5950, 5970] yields 1.1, 6.3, 5.91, 6.22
